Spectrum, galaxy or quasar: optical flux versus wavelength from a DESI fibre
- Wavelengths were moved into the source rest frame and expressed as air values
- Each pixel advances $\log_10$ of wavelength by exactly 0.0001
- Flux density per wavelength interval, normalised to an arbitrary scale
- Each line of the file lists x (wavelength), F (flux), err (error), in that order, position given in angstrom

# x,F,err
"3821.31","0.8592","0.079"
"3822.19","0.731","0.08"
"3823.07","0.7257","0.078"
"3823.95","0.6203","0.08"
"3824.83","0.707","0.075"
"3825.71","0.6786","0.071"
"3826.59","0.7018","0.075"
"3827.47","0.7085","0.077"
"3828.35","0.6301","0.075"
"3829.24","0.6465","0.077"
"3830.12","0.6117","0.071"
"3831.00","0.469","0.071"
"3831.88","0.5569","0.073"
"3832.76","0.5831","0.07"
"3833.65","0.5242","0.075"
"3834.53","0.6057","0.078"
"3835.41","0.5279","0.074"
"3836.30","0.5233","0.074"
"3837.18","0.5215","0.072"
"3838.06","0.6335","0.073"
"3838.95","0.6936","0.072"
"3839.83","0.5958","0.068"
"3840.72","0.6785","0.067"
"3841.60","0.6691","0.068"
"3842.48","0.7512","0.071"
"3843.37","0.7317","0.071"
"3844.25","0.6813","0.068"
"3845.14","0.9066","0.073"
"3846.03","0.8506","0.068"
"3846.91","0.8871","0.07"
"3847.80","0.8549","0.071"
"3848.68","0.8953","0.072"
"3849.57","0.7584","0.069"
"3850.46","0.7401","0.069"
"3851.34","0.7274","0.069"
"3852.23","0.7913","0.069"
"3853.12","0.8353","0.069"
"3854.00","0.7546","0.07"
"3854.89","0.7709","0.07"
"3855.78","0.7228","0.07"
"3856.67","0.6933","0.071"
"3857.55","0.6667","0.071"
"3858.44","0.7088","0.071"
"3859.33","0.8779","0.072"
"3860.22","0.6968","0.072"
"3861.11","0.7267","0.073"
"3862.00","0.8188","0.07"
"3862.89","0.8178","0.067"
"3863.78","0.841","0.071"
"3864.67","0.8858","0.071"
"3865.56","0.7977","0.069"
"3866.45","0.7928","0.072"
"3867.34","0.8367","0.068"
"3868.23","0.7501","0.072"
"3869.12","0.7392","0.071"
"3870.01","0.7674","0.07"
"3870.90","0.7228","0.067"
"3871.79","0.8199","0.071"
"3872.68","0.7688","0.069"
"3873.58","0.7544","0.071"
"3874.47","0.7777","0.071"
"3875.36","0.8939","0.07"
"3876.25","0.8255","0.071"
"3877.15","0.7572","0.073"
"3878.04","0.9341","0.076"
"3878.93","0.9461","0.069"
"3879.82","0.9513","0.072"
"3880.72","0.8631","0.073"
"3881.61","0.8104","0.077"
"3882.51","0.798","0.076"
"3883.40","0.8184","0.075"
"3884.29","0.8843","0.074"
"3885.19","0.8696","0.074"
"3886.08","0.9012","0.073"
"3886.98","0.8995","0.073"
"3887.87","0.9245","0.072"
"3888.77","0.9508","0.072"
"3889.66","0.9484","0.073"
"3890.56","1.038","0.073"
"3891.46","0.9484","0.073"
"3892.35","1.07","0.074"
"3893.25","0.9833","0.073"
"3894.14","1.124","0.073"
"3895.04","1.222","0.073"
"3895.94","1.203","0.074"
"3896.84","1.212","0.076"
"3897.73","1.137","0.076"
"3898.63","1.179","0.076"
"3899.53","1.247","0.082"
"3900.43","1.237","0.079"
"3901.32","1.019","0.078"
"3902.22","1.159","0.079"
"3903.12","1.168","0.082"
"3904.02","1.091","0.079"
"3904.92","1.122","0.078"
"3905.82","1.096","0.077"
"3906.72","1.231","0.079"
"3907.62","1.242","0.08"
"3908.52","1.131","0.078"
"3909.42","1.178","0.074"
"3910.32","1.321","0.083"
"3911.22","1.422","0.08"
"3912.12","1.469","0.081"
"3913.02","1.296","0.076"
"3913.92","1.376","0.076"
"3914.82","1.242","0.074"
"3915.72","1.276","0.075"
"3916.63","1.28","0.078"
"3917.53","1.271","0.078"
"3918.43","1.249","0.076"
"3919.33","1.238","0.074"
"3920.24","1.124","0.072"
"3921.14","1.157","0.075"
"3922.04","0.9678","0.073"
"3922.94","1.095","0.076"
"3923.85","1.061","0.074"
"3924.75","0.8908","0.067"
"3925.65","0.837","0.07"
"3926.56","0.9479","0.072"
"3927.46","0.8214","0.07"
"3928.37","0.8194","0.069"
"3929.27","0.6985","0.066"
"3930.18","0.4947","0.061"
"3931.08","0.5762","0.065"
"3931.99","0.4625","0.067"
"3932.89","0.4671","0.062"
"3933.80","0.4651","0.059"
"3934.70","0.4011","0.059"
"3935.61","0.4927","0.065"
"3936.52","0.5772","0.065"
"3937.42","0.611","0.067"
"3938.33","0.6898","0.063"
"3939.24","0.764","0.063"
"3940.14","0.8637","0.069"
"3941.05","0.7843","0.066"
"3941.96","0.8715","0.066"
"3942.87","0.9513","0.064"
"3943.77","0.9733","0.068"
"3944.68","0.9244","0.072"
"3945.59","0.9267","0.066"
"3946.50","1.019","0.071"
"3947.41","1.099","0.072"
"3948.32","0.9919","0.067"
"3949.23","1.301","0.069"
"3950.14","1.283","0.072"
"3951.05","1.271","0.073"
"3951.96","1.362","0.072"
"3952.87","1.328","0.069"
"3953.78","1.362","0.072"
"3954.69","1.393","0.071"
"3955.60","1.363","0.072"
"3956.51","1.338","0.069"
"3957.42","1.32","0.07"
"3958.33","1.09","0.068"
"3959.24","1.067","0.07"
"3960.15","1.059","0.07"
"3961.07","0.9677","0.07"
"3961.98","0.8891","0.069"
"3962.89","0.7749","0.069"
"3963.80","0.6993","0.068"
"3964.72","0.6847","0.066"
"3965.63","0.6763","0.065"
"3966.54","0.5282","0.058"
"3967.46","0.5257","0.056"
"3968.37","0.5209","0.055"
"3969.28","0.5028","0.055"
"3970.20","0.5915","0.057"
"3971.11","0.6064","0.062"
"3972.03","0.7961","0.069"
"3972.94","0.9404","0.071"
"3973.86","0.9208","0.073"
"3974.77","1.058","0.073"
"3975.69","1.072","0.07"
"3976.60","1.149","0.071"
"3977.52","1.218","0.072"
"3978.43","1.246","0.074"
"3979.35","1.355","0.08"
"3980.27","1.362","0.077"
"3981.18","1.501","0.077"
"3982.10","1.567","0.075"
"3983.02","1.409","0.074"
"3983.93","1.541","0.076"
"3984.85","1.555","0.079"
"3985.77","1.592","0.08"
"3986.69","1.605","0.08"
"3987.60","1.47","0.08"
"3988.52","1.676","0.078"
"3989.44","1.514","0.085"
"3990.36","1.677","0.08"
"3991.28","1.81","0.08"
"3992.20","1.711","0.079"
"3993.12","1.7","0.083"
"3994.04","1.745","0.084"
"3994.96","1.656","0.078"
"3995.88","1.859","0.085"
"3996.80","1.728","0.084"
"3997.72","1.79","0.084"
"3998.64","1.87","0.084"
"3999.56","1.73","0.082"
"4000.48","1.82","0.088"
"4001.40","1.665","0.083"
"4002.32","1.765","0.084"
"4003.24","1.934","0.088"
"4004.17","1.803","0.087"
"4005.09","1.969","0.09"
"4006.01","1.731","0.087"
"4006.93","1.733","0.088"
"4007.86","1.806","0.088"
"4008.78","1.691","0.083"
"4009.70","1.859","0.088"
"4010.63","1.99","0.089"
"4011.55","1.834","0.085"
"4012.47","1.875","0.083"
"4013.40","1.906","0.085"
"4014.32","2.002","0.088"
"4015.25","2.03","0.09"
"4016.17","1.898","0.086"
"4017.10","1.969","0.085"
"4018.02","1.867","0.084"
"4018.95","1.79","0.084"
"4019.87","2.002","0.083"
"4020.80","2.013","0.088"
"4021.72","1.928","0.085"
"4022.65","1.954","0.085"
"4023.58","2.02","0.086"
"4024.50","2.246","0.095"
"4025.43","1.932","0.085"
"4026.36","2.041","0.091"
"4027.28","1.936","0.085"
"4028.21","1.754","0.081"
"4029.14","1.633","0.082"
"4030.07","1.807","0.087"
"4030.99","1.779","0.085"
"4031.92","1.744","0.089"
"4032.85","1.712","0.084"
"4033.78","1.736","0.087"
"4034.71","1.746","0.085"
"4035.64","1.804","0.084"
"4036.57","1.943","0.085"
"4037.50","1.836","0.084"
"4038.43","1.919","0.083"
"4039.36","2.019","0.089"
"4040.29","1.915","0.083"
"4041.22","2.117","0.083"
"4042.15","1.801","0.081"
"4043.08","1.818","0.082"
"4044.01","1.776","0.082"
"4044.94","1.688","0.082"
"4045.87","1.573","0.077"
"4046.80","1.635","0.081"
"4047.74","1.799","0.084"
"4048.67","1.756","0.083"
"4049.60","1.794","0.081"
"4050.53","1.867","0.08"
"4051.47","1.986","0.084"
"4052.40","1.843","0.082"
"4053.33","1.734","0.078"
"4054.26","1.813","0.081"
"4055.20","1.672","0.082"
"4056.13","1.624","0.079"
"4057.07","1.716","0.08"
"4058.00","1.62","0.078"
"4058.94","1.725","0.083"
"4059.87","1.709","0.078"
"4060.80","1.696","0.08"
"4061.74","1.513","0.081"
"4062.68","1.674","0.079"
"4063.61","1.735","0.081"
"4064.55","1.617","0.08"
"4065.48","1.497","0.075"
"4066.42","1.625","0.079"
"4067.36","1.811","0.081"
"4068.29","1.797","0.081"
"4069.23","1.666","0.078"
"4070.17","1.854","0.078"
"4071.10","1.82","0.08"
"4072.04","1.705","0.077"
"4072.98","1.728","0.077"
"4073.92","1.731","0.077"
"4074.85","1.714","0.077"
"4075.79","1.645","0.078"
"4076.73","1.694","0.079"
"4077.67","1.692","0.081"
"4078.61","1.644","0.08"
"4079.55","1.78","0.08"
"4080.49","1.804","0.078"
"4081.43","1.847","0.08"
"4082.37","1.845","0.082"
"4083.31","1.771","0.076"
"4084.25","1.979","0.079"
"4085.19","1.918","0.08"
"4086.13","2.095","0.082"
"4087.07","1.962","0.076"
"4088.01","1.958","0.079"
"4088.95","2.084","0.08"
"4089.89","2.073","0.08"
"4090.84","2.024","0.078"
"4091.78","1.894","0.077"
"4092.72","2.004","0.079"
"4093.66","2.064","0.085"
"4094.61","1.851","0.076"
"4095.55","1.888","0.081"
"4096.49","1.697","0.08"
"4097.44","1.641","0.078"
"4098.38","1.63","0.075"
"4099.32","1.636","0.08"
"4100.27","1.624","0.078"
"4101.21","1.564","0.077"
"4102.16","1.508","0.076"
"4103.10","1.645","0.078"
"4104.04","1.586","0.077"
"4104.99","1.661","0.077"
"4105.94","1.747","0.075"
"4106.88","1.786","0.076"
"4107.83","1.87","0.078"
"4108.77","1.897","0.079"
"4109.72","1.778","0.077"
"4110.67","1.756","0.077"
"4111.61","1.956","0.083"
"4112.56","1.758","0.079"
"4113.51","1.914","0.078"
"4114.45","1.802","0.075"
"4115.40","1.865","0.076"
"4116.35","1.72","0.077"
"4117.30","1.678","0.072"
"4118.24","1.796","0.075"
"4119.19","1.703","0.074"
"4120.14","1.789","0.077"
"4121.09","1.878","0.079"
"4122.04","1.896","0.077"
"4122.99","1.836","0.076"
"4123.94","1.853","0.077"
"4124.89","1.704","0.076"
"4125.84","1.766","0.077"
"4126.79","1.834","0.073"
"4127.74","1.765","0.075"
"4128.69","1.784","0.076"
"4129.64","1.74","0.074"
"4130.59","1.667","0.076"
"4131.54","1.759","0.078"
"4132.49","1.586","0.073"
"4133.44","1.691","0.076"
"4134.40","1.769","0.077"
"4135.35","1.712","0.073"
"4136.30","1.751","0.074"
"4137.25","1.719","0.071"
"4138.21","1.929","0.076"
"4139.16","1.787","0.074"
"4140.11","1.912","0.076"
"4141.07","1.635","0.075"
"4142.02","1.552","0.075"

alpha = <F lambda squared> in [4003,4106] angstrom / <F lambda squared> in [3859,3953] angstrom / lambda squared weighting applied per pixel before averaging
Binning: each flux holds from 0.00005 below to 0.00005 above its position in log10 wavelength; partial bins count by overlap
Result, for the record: 2.03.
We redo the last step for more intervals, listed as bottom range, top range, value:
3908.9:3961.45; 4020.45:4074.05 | 1.86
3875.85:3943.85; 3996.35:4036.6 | 2.00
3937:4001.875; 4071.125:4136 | 1.59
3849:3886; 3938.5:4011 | 1.71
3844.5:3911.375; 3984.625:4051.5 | 2.11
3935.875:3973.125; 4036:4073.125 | 1.99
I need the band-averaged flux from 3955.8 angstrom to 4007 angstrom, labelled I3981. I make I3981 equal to 1.32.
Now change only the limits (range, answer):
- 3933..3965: 0.967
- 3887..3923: 1.16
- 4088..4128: 1.8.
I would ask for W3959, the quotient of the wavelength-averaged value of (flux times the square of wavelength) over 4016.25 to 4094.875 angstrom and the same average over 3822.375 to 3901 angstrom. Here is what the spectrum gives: 2.48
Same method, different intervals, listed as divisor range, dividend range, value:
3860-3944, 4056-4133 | 2.07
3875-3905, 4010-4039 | 2.02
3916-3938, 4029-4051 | 2.29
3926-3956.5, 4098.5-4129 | 2.14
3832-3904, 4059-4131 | 2.36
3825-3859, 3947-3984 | 1.63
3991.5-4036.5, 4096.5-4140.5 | 1.00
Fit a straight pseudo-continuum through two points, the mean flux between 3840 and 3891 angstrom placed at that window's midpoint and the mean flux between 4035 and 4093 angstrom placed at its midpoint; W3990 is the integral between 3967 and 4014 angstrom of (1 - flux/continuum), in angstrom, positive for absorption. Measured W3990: -1.52 angstrom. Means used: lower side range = 0.811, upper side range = 1.8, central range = 1.49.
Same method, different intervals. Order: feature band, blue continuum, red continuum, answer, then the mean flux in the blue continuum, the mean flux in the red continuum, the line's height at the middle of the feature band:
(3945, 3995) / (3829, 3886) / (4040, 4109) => 4.0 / 0.754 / 1.77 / 1.28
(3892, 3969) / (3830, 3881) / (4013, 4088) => 8.2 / 0.747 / 1.81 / 1.16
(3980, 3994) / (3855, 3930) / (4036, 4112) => -1.9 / 0.984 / 1.78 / 1.4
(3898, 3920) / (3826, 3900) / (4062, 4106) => -4.8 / 0.81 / 1.77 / 1.01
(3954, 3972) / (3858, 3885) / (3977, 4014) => 7.0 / 0.813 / 1.68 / 1.45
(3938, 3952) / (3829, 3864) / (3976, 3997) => 3.3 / 0.708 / 1.54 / 1.3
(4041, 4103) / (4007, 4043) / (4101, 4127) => 1.8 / 1.89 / 1.77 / 1.83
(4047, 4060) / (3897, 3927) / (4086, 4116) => -0.8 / 1.17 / 1.82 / 1.65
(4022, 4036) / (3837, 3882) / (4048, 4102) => -2.6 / 0.78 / 1.78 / 1.56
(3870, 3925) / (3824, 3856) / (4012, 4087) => -3.0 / 0.691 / 1.81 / 0.998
